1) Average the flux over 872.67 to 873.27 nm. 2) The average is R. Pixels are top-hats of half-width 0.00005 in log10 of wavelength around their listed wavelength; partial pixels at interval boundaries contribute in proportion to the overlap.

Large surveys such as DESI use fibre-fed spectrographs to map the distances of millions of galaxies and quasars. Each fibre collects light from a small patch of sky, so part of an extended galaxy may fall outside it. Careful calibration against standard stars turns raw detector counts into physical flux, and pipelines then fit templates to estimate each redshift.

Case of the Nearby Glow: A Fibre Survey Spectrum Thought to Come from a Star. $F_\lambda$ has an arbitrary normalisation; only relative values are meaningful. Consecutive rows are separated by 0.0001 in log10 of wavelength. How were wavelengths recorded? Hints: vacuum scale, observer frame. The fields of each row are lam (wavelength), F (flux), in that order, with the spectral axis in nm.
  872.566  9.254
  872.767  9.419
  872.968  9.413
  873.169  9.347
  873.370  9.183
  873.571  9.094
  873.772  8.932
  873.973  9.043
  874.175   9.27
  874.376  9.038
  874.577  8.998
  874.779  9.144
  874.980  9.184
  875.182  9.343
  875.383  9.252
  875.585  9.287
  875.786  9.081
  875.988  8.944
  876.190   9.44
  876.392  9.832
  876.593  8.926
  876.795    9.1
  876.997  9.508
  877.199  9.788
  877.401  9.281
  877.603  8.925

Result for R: 9.39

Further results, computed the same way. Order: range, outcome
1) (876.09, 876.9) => 9.33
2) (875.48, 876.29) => 9.18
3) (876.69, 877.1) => 9.3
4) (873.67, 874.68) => 9.05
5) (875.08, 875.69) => 9.3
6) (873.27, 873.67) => 9.14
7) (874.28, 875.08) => 9.09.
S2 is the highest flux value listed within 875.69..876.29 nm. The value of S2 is 9.44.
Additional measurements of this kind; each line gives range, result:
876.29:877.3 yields 9.832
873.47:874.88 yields 9.27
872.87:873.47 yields 9.413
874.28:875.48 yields 9.343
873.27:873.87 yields 9.183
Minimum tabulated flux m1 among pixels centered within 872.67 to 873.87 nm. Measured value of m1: 8.932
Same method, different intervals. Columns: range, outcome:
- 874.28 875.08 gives 8.998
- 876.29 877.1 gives 8.926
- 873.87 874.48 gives 9.038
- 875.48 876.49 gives 8.944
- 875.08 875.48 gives 9.252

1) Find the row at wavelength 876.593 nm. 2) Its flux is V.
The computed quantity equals 8.926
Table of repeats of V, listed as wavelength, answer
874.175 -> 9.27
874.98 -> 9.184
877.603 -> 8.925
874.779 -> 9.144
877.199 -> 9.788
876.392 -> 9.832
